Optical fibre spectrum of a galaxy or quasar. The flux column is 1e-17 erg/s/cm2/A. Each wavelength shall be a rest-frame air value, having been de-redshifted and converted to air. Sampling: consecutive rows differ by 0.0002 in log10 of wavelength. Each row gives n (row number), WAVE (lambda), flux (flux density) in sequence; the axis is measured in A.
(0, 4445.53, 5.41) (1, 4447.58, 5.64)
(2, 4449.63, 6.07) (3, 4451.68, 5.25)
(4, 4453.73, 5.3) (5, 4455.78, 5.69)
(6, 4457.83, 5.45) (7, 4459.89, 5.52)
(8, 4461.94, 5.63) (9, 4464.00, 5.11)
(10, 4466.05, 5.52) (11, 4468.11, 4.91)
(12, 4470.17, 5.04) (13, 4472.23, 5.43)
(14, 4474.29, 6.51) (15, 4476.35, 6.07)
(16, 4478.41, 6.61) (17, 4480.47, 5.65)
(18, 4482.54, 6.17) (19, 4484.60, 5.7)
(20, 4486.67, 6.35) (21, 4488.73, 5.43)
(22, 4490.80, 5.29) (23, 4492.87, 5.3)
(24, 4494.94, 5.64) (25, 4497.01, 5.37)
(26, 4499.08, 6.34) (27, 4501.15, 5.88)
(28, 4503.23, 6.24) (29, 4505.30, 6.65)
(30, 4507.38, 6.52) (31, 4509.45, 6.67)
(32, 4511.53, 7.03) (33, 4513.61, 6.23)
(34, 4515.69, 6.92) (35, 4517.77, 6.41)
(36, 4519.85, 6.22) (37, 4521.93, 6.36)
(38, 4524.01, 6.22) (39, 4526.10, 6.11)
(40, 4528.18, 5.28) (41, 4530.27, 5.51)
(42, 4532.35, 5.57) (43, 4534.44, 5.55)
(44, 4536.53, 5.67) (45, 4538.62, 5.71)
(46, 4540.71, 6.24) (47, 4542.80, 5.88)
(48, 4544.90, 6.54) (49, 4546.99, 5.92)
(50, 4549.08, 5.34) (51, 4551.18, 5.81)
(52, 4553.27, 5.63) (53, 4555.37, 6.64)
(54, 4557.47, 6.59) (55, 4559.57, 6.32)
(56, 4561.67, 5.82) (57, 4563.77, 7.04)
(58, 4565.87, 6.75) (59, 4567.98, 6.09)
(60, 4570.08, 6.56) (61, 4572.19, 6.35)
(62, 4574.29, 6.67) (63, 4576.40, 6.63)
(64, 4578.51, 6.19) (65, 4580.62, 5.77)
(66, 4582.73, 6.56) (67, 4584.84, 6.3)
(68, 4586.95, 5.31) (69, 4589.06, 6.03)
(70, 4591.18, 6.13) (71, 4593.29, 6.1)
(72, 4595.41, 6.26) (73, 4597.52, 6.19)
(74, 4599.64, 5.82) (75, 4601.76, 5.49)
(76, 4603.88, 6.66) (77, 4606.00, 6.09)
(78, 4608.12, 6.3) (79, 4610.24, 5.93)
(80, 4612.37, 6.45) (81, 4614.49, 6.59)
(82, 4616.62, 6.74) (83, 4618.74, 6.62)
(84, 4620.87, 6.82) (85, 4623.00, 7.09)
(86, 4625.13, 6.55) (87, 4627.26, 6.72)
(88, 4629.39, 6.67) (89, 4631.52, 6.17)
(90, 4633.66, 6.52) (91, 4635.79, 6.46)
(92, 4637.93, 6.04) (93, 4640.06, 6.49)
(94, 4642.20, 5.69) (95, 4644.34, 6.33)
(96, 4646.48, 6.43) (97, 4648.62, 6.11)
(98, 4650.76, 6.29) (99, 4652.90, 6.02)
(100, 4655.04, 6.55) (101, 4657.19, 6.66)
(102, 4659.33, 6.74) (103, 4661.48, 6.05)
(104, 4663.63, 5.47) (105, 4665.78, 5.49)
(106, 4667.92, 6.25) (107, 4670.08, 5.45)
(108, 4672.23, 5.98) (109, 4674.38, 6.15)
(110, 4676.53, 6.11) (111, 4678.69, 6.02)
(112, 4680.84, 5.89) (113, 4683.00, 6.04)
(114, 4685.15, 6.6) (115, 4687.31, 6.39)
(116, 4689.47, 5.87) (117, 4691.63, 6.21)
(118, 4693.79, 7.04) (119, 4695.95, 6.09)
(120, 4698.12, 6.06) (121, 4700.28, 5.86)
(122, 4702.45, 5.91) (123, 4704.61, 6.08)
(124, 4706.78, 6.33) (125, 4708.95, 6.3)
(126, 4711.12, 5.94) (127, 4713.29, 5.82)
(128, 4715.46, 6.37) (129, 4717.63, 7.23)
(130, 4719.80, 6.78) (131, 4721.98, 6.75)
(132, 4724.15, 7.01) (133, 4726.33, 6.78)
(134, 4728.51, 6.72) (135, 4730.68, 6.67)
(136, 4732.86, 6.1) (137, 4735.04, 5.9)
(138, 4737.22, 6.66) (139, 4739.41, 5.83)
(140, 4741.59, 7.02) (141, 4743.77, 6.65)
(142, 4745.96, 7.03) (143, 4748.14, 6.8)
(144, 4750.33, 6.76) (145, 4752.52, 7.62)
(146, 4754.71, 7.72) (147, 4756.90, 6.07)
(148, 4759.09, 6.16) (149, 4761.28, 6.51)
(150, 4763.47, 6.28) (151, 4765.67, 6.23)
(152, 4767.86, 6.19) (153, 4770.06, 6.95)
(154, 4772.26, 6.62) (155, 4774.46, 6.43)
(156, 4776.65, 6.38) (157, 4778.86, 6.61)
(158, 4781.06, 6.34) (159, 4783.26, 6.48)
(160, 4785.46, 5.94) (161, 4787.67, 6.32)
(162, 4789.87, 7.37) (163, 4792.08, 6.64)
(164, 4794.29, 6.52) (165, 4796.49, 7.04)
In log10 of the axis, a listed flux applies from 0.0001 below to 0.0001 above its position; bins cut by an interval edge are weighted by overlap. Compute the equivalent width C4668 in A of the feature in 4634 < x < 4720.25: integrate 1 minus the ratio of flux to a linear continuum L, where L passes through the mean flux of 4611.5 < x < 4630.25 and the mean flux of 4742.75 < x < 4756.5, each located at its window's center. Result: 8.3 A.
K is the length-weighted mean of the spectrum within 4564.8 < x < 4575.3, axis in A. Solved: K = 6.48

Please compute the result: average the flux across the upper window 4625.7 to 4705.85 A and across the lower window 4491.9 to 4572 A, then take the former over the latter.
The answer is 1.0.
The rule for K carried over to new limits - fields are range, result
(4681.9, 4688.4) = 6.34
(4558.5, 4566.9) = 6.48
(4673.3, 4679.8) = 6.1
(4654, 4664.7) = 6.29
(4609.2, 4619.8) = 6.47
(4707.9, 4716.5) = 6.11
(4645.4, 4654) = 6.22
